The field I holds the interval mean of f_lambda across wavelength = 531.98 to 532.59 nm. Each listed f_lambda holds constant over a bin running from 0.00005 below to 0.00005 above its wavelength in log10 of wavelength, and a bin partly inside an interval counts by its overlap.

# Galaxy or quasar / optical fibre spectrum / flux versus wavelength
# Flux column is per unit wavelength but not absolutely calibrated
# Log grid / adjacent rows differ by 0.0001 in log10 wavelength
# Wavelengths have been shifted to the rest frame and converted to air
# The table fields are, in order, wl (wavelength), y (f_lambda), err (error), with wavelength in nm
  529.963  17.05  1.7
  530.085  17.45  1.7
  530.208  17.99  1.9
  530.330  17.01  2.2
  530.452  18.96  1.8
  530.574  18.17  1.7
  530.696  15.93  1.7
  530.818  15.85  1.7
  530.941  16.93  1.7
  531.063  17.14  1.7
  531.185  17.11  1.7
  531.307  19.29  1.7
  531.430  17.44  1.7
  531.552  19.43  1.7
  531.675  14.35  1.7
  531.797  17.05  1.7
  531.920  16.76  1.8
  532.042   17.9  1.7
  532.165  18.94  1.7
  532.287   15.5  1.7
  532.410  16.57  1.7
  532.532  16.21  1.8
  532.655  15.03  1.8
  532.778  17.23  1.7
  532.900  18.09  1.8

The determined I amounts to 17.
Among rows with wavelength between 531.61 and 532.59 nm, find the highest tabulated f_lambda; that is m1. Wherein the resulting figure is 18.94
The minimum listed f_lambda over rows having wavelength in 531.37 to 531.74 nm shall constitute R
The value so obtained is 14.35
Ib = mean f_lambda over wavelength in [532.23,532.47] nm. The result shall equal 16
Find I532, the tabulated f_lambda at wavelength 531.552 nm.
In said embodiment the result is 19.43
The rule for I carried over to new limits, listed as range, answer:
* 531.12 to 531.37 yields 18.2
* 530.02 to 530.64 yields 17.9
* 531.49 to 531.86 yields 16.9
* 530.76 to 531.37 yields 17.3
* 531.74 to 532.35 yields 17.2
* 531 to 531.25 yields 17.2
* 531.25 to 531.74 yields 17.6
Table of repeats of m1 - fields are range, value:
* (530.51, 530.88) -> 18.17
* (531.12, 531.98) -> 19.43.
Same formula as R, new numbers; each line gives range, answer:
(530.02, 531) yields 15.85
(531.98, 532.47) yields 15.5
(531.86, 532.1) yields 16.76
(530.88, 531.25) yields 16.93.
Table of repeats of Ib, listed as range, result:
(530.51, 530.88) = 16.7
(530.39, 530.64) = 18.5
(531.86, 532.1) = 17.4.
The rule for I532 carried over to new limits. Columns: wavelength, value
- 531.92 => 16.76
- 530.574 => 18.17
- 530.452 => 18.96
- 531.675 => 14.35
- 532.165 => 18.94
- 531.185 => 17.11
